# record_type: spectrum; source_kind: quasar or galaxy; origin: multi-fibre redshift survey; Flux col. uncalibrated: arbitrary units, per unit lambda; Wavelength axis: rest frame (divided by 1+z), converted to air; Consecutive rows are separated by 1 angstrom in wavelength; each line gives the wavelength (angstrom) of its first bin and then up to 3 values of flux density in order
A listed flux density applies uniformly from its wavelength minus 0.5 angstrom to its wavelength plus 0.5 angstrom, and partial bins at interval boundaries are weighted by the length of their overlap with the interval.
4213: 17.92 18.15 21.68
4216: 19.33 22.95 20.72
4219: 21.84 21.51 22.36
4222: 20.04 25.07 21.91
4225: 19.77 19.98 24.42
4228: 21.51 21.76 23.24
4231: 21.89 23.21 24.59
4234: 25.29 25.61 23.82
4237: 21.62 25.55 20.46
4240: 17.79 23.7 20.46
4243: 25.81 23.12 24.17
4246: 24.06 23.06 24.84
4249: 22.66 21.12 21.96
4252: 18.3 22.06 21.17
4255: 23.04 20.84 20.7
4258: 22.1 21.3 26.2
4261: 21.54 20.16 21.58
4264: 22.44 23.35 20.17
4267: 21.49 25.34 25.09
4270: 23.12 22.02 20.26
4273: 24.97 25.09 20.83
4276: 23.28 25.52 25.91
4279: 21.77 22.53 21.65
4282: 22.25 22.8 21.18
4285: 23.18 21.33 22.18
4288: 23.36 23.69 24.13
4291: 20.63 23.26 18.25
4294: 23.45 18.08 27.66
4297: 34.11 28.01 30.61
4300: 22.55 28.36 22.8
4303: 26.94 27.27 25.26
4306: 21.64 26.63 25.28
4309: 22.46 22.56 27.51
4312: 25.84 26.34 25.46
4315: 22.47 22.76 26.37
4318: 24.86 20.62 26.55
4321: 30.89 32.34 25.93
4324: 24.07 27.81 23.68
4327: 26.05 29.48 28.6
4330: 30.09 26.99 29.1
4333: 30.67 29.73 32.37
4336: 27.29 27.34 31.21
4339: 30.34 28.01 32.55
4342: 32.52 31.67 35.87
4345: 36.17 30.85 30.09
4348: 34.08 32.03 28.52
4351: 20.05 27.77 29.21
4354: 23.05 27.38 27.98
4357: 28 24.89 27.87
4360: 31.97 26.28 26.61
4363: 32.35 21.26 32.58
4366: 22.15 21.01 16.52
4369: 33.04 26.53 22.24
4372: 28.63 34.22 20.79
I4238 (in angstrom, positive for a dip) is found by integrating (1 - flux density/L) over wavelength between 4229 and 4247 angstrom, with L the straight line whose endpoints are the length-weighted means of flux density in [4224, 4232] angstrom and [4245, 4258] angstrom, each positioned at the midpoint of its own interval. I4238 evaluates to -1.0 angstrom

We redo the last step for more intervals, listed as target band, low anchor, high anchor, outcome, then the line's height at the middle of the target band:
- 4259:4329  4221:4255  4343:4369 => 2.44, 25.1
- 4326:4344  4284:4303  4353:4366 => -2.37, 26.2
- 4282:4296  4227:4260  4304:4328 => 1.28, 24.4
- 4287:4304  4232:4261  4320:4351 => 1.16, 26.5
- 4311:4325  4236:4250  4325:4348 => 1.36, 28.6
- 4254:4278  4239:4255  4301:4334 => 0.67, 23.3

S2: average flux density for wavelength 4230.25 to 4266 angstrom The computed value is 22.5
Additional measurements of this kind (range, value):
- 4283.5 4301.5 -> 24.1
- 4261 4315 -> 23.8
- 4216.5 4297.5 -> 22.7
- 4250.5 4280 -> 22.5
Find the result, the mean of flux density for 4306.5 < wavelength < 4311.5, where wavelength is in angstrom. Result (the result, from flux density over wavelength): 24.9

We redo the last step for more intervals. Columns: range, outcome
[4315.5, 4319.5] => 23.7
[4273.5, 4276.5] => 23.1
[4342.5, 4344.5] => 33.8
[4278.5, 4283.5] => 22.2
